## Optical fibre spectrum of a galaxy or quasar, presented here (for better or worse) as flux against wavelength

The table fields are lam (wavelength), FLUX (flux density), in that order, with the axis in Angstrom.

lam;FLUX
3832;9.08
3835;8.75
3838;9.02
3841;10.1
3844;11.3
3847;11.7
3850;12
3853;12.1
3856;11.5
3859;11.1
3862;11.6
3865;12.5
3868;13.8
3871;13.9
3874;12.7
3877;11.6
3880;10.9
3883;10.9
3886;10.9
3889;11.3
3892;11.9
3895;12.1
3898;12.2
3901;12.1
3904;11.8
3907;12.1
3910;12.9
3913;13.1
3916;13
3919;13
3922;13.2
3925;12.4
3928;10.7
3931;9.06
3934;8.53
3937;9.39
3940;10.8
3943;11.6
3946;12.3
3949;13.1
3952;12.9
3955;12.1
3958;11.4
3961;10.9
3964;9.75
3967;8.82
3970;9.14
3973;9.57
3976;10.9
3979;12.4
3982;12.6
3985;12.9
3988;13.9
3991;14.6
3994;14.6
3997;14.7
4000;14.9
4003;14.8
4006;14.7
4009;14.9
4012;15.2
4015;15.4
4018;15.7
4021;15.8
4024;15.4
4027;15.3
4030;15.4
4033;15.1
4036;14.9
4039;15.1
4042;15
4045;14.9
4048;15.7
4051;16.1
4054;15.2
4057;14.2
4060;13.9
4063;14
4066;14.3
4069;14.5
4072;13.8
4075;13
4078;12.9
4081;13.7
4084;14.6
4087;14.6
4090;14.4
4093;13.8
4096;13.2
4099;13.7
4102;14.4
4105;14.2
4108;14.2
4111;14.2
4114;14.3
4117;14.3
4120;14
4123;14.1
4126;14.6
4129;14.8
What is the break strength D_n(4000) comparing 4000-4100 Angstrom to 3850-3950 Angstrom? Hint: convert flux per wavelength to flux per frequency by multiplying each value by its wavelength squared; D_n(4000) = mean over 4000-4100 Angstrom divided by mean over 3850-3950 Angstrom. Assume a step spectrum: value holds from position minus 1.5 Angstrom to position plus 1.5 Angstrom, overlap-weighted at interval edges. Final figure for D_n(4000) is 1.34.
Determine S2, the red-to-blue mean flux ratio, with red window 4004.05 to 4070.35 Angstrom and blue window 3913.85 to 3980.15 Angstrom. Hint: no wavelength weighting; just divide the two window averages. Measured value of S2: 1.35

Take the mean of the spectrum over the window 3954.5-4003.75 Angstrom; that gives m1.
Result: 12.2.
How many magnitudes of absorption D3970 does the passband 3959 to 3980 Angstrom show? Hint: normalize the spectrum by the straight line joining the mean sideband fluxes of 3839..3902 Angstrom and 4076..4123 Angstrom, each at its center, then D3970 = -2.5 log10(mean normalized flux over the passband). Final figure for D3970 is 0.24 mag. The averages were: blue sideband 11.8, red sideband 14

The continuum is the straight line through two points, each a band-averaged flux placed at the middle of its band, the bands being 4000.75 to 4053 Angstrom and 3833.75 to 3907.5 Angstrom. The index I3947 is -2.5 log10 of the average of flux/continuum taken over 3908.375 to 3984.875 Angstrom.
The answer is 0.17 mag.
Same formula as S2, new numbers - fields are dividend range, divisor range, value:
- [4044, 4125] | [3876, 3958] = 1.22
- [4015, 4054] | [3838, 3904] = 1.31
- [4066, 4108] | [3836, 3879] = 1.19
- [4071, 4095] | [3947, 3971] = 1.25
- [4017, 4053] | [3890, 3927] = 1.23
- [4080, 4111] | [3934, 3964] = 1.24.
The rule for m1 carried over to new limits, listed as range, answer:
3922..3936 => 10.5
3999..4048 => 15.2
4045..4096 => 14.3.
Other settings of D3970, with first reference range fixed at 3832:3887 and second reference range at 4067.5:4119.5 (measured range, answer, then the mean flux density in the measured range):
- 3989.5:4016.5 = -0.147 mag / 14.9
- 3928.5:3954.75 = 0.123 mag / 11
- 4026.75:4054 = -0.142 mag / 15.3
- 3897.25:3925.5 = -0.055 mag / 12.6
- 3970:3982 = 0.162 mag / 10.9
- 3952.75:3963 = 0.091 mag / 11.5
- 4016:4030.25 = -0.175 mag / 15.5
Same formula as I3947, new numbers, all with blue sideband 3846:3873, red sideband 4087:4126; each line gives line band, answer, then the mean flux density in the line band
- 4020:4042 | -0.13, 15.3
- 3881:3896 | 0.10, 11.4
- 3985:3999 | -0.08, 14.3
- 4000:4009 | -0.11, 14.8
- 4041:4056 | -0.13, 15.4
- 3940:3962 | 0.08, 12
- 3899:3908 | 0.05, 12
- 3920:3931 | 0.09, 11.7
